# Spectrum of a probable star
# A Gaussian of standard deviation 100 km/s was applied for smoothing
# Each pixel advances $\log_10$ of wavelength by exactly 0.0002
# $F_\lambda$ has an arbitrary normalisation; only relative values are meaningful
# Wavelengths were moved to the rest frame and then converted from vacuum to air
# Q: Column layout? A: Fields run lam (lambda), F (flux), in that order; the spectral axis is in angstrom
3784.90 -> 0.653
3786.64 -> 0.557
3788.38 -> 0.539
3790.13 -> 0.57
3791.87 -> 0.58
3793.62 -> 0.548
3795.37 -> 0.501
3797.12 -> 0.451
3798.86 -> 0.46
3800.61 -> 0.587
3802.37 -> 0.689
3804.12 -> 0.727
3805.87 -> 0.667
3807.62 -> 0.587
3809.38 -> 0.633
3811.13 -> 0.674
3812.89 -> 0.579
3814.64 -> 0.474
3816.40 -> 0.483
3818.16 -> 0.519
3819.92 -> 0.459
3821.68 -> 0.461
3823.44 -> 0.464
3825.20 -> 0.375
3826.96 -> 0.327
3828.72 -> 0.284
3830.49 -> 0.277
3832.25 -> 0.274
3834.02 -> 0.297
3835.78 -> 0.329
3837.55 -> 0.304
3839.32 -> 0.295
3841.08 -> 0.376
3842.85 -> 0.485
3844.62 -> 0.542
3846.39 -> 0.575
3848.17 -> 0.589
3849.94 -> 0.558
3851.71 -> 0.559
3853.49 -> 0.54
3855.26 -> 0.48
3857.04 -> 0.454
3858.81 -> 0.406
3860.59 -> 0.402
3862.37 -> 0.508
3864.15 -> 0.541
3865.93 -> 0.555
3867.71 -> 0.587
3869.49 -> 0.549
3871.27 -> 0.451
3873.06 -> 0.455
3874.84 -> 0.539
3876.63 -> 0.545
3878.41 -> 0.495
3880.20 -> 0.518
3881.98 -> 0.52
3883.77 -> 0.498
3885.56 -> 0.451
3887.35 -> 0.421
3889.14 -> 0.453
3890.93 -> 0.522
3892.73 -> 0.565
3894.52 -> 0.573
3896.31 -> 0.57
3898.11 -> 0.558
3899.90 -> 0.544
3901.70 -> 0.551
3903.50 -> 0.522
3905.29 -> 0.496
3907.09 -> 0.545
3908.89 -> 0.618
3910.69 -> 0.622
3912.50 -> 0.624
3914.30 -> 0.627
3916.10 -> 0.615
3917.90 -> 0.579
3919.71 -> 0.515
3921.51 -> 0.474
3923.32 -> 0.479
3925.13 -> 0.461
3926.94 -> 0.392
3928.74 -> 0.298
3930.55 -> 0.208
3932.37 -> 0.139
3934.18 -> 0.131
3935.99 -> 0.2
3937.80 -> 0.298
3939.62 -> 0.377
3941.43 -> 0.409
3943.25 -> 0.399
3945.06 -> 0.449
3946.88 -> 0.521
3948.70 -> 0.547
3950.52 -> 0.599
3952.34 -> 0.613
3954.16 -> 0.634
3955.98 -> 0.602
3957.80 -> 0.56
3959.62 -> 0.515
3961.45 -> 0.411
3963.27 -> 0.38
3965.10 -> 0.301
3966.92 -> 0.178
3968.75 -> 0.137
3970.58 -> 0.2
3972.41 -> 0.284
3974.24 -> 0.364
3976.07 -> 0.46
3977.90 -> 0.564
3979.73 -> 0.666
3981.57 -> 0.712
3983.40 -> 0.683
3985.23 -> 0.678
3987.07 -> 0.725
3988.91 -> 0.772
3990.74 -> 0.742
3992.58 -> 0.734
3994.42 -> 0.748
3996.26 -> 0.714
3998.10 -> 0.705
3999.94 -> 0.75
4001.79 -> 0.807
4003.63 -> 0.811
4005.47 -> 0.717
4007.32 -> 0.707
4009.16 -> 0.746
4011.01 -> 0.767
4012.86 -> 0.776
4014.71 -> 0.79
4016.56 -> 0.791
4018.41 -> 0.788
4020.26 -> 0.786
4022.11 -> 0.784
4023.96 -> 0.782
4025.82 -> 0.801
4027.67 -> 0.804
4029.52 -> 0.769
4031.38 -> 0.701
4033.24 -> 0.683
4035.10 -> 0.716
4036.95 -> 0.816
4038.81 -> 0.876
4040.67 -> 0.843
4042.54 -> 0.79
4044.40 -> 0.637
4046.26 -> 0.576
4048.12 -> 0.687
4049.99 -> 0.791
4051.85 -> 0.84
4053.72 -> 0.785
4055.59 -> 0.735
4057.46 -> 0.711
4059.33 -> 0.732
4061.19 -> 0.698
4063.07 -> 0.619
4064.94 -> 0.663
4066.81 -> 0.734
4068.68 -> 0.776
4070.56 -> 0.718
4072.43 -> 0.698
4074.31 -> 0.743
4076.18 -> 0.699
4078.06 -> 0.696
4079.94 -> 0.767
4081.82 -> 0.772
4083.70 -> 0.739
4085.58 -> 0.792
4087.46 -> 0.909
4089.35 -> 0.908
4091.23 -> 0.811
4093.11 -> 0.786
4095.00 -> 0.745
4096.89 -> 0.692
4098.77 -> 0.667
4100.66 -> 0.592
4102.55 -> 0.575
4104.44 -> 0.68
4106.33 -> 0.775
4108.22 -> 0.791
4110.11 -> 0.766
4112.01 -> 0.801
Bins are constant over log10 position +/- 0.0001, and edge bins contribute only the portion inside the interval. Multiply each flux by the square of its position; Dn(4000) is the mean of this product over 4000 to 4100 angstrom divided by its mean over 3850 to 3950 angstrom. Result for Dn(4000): 1.70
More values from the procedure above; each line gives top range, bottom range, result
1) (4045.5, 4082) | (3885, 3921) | 1.43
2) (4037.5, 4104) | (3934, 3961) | 1.68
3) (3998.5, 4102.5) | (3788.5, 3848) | 1.75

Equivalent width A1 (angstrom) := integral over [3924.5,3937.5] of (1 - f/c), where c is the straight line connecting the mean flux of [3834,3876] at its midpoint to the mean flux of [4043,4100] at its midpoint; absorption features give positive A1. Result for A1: 7.1 angstrom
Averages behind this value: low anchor 0.478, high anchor 0.737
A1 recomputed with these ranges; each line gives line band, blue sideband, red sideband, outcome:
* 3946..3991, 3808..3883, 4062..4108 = 7.08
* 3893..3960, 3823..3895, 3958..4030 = 7.73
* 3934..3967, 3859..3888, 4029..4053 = 9.38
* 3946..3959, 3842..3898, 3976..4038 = 1.38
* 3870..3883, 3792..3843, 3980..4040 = 1.23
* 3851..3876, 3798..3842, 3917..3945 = -4.68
